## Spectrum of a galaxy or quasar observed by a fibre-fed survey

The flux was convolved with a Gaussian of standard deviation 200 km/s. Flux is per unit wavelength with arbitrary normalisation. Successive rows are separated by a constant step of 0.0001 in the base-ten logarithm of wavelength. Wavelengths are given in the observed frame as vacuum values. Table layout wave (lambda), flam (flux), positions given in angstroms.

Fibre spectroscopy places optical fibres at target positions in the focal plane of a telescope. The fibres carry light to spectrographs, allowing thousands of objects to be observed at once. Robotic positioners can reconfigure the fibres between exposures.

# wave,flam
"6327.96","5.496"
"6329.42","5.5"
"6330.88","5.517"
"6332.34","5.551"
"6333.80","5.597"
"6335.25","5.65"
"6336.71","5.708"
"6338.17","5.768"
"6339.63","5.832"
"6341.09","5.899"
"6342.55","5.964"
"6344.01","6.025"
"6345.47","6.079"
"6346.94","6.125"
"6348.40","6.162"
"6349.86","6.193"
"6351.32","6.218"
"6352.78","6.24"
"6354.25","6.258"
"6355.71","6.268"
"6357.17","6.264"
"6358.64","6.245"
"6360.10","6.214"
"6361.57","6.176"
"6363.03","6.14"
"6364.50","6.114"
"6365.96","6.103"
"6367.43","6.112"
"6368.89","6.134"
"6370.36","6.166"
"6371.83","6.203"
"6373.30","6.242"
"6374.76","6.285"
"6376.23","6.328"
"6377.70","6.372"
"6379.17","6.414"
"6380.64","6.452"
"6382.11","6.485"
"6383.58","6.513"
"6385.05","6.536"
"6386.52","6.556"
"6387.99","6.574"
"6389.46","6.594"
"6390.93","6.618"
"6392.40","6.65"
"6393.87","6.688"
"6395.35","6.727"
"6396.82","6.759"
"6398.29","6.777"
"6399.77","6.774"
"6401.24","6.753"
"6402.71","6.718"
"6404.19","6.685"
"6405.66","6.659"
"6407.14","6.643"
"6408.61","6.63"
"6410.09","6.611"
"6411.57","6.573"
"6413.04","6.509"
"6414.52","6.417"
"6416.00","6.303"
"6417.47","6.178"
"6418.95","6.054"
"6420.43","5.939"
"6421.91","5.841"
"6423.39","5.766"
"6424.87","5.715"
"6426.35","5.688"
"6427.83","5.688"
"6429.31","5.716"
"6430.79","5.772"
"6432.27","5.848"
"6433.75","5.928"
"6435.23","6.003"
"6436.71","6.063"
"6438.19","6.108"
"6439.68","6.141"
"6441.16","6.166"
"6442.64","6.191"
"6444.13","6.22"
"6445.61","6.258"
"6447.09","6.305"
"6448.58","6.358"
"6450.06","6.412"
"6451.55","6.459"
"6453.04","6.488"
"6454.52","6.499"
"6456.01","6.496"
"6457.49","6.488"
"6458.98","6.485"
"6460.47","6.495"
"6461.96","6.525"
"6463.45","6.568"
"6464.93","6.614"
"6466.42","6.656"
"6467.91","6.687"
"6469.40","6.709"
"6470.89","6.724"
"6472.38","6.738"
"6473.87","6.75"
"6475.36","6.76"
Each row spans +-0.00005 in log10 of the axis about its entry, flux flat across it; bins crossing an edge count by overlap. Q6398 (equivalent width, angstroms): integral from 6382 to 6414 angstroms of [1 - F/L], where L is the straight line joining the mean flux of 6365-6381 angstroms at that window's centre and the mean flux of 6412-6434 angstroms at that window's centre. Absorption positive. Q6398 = -2.8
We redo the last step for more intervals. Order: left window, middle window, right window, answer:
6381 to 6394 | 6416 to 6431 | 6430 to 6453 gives 1.0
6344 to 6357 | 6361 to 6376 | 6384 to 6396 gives 0.5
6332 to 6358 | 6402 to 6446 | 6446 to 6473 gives 1.4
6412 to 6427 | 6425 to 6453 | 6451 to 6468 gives 1.0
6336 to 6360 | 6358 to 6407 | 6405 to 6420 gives -1.4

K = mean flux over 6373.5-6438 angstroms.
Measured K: 6.34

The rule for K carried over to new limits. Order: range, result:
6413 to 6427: 6.02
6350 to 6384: 6.25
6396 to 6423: 6.48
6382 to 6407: 6.66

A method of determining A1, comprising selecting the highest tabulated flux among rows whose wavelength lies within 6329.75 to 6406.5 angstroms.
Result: 6.777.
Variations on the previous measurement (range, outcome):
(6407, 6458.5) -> 6.643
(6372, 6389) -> 6.574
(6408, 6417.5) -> 6.63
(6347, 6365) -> 6.268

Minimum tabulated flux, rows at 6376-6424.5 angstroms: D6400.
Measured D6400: 5.766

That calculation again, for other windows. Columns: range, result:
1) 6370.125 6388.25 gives 6.166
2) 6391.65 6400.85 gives 6.65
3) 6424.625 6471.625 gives 5.688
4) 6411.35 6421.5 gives 5.939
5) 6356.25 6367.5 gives 6.103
